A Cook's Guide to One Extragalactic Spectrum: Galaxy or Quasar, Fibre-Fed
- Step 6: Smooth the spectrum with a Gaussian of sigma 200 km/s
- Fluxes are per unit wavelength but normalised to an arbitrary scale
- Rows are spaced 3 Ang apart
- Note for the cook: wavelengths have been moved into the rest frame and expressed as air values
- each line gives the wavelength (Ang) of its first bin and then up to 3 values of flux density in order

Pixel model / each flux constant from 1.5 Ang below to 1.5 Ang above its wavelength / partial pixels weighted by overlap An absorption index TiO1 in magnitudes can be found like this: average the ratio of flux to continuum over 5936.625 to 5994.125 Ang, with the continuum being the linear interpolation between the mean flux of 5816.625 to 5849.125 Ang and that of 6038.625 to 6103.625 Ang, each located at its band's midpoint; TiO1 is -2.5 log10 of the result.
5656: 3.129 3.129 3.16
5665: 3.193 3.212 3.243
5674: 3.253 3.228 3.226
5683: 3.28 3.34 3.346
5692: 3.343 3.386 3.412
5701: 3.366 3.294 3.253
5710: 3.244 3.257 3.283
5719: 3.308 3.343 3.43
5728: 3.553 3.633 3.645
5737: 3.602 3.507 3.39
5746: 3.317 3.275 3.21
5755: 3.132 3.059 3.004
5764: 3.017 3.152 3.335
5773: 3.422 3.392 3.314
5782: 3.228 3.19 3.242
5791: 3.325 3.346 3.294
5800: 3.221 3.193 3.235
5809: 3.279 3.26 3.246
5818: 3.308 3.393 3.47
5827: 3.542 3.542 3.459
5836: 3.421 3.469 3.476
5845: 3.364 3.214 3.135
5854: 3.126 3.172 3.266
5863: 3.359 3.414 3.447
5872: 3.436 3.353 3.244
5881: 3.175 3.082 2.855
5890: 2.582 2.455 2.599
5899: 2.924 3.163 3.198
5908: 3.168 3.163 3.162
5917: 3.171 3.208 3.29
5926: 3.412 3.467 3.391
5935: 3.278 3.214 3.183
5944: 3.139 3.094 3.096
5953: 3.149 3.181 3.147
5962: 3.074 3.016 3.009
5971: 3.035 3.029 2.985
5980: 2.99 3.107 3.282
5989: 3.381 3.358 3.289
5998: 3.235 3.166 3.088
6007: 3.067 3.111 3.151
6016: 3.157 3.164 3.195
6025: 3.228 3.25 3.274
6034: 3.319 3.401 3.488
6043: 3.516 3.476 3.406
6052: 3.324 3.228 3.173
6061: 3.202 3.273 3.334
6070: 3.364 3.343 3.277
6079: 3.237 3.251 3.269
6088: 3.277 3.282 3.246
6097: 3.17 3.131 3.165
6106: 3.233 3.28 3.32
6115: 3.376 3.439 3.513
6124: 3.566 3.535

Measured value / 0.07 mag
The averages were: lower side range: 3.43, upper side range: 3.29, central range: 3.13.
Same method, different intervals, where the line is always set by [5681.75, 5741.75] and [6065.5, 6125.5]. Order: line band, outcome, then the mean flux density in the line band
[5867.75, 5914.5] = 0.10 mag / 3.06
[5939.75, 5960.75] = 0.07 mag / 3.14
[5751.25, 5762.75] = 0.10 mag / 3.09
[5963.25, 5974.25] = 0.11 mag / 3.02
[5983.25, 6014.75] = 0.04 mag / 3.21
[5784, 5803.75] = 0.04 mag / 3.26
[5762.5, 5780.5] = 0.03 mag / 3.27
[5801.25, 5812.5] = 0.04 mag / 3.24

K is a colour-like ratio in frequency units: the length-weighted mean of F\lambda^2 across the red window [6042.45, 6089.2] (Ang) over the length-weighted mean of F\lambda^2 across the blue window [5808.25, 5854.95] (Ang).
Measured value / 1.1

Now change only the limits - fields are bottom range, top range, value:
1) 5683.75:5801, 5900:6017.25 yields 1.03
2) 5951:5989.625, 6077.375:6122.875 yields 1.11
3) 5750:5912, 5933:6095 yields 1.06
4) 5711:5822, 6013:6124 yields 1.10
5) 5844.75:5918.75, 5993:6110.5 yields 1.10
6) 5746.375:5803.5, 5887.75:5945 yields 1.01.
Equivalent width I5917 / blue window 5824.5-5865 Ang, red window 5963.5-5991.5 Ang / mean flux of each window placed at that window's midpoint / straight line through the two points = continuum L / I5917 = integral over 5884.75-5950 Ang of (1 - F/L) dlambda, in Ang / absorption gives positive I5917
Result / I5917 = 2.3 Ang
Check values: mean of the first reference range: 3.35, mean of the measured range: 3.1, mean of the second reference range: 3.1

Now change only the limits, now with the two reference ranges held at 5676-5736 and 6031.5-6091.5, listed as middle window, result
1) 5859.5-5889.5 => 0.9 Ang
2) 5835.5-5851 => -0.1 Ang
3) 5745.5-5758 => 0.6 Ang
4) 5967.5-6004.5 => 1.9 Ang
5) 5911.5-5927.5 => 0.5 Ang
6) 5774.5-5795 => 0.4 Ang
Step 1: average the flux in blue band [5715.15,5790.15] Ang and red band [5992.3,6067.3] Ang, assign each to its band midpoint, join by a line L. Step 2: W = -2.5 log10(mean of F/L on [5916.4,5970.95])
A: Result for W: 0.03 mag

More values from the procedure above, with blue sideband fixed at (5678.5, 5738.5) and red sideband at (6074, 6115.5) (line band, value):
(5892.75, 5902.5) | 0.19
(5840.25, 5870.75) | 0.01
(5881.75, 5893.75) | 0.19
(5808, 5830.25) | -0.01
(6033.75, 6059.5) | -0.04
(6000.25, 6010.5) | 0.06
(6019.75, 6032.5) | 0.01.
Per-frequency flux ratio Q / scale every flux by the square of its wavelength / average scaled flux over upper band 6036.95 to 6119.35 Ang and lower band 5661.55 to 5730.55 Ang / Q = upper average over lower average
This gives 1.1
